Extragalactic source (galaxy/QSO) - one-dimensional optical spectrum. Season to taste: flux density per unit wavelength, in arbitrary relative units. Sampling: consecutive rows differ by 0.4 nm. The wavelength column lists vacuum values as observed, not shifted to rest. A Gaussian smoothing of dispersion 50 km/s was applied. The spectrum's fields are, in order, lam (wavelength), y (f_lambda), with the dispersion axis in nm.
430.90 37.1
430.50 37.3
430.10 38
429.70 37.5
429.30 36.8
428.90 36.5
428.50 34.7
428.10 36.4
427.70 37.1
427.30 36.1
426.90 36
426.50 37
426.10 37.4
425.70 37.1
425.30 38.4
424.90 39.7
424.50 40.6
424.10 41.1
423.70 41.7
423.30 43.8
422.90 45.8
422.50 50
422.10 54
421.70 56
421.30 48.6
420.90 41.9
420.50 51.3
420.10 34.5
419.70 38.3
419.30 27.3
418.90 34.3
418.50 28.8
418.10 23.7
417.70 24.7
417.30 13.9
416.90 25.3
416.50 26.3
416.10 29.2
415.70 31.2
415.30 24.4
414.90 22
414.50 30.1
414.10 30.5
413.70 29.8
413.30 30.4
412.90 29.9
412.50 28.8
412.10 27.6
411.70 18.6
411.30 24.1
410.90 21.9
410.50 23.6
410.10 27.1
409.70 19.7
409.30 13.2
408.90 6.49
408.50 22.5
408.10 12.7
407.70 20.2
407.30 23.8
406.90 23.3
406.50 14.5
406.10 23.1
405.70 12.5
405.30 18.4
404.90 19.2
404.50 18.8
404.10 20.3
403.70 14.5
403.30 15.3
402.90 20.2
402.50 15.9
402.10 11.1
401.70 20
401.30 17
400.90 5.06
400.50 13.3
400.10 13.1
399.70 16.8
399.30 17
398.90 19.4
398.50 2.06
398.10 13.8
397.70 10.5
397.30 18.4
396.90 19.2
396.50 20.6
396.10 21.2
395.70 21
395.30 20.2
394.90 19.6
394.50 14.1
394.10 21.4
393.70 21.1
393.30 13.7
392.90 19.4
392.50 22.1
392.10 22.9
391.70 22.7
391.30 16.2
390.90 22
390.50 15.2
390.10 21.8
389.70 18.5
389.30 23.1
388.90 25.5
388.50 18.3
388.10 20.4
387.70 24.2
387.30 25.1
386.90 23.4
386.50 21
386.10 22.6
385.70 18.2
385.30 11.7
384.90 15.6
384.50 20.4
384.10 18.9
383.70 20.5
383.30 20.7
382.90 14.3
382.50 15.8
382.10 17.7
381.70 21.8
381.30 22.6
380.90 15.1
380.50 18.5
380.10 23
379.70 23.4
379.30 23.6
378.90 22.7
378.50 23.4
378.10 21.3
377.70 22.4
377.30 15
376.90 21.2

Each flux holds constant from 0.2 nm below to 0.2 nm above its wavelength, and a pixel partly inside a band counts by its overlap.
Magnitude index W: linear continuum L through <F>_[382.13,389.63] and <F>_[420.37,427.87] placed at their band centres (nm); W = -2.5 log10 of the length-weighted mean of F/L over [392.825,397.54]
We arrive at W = 0.31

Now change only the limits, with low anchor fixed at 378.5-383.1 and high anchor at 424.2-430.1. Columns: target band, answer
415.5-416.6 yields 0.14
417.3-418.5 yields 0.41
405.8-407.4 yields 0.40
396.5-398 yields 0.50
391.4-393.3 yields 0.18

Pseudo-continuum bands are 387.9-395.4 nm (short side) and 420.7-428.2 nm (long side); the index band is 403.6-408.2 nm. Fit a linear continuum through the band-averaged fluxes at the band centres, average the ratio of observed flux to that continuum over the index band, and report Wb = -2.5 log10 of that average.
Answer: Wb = 0.500 mag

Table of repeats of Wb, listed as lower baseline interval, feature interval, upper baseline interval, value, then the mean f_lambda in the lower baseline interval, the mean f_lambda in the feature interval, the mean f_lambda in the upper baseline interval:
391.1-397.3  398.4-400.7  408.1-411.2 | 0.346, 19.7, 14.1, 19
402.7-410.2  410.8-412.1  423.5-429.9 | 0.024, 18.1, 22.4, 37.8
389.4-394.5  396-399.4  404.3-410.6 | 0.228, 19.6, 15.6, 18.6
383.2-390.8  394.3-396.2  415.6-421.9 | 0.235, 20.3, 19.1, 33.5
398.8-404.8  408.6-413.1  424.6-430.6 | 0.076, 15.8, 21.9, 37.1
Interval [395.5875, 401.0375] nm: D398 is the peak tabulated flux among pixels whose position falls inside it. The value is 21.2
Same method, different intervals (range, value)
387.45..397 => 25.5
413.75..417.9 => 31.2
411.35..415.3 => 30.5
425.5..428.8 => 37.4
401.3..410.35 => 27.1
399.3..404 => 20.2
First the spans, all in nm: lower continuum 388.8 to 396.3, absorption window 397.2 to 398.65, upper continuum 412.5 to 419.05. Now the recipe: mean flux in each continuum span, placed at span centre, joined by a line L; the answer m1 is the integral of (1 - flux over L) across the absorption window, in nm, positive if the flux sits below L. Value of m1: 0.71 nm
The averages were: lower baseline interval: 20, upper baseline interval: 27.2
